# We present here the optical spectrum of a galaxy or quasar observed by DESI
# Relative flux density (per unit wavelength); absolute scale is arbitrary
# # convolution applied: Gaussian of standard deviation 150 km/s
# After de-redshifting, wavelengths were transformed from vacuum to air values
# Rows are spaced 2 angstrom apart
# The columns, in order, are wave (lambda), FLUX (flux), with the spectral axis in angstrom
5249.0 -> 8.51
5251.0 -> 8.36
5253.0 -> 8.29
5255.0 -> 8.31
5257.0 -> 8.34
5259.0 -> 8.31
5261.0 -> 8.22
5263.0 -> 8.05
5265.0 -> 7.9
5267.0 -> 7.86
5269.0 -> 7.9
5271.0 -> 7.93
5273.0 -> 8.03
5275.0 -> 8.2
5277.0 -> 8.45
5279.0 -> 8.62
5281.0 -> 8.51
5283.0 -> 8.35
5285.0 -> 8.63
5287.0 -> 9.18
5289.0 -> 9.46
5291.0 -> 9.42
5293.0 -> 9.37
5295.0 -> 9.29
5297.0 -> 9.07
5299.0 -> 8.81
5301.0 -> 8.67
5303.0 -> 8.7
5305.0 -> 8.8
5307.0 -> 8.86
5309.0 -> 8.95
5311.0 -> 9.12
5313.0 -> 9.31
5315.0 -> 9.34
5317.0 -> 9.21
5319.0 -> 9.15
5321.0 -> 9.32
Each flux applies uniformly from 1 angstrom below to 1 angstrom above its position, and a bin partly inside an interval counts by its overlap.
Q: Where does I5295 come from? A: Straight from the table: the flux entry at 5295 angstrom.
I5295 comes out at 9.29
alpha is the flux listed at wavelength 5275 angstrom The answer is 8.2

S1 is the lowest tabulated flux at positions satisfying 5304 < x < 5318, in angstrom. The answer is 8.8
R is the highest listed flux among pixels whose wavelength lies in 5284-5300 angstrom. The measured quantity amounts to 9.46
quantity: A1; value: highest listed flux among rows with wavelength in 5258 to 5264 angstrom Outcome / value 8.31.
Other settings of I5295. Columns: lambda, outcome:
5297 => 9.07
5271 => 7.93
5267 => 7.86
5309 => 8.95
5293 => 9.37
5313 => 9.31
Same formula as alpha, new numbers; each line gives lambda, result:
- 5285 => 8.63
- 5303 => 8.7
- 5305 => 8.8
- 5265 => 7.9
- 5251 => 8.36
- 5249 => 8.51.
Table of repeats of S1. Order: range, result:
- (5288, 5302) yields 8.67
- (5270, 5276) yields 7.93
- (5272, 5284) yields 8.03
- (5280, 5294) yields 8.35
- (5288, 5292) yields 9.42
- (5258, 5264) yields 8.05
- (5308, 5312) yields 8.95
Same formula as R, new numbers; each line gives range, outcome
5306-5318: 9.34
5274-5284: 8.62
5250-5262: 8.36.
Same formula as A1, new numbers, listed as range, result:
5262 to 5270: 8.05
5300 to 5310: 8.95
